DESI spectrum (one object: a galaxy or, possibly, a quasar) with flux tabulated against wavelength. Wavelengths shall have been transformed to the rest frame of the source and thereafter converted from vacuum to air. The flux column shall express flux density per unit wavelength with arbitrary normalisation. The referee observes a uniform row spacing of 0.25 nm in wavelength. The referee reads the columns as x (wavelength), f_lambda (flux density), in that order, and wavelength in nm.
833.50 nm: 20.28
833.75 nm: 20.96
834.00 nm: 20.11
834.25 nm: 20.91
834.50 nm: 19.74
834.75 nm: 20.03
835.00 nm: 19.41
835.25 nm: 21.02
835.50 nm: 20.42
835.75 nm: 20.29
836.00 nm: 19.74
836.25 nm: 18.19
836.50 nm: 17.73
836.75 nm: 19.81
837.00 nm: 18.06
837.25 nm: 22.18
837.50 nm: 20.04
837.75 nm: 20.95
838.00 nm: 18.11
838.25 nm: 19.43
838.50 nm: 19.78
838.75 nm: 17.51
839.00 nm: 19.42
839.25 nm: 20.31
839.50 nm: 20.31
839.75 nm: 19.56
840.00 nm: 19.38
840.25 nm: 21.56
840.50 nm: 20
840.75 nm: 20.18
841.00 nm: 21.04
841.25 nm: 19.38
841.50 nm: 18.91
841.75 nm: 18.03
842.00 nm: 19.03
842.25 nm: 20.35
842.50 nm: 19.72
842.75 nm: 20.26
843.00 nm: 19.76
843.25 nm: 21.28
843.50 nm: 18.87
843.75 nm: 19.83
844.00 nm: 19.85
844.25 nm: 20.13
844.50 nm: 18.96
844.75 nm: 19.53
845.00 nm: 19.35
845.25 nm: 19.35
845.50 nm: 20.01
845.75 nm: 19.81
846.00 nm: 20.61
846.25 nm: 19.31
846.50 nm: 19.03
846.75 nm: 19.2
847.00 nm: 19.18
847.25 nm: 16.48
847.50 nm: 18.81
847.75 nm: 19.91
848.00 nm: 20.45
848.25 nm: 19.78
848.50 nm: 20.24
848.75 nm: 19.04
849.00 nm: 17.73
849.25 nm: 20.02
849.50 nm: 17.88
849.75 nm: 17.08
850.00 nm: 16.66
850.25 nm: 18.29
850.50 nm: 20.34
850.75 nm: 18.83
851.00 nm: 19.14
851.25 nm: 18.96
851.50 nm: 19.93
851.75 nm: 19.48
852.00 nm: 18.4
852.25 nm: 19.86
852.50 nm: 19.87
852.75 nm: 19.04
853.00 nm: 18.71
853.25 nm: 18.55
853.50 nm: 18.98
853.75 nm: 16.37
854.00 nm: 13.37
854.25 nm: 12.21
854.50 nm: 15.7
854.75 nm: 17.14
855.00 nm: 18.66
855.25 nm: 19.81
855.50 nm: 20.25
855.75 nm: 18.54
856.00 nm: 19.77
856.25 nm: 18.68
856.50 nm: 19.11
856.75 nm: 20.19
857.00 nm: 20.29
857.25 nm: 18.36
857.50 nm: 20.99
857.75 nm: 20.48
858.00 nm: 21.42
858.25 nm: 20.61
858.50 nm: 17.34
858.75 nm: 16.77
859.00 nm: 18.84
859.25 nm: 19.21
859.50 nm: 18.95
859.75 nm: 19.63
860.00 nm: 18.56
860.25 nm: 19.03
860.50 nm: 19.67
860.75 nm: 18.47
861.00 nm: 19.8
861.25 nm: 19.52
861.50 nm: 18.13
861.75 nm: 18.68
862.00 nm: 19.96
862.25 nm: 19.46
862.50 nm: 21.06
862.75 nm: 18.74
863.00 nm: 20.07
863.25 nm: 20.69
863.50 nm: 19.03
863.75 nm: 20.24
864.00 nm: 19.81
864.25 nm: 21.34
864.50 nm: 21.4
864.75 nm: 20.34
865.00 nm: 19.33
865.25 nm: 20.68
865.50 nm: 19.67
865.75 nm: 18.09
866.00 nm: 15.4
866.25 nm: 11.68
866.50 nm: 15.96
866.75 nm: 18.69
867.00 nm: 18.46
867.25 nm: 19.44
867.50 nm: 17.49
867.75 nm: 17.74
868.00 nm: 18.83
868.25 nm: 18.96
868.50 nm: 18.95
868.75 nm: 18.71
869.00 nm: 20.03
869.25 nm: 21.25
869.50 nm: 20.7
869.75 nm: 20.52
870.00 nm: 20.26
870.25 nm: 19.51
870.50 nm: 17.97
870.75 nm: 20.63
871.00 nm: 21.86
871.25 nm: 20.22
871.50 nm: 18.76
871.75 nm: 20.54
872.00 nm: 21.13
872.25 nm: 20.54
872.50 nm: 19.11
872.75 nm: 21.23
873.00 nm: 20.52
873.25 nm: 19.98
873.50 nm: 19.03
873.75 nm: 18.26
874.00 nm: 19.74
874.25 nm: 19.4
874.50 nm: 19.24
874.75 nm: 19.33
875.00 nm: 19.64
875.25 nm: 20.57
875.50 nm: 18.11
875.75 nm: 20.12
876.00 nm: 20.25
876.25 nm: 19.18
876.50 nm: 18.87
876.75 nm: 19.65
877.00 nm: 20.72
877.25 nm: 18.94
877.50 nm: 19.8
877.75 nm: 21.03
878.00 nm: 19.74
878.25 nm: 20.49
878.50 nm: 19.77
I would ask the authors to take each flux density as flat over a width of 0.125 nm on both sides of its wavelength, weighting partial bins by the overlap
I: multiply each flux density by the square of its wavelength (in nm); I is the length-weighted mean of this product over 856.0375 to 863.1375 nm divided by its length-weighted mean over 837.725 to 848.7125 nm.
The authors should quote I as 1.03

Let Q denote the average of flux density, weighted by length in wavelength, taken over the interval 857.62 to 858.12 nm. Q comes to 20.9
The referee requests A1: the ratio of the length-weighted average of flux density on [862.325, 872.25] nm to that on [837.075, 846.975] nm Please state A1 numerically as 0.98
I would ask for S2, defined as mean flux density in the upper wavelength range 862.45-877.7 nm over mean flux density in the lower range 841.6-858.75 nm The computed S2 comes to 1.0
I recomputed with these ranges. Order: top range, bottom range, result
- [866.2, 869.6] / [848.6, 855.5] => 1.05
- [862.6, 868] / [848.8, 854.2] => 1.06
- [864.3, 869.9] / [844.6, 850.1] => 1.03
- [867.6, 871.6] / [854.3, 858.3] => 1.06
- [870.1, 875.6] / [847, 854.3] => 1.13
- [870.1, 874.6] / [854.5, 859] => 1.07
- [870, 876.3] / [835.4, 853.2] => 1.09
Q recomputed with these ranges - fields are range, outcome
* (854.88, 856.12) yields 19.4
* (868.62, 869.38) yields 20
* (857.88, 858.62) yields 19.8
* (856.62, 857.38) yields 19.6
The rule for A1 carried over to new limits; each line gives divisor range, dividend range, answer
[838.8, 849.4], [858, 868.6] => 0.97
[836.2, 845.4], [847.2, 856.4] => 0.94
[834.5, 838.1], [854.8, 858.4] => 1.00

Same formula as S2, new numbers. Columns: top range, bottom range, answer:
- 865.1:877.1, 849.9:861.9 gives 1.03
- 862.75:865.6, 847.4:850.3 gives 1.07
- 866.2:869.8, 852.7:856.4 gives 1.05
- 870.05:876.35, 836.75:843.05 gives 1.00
